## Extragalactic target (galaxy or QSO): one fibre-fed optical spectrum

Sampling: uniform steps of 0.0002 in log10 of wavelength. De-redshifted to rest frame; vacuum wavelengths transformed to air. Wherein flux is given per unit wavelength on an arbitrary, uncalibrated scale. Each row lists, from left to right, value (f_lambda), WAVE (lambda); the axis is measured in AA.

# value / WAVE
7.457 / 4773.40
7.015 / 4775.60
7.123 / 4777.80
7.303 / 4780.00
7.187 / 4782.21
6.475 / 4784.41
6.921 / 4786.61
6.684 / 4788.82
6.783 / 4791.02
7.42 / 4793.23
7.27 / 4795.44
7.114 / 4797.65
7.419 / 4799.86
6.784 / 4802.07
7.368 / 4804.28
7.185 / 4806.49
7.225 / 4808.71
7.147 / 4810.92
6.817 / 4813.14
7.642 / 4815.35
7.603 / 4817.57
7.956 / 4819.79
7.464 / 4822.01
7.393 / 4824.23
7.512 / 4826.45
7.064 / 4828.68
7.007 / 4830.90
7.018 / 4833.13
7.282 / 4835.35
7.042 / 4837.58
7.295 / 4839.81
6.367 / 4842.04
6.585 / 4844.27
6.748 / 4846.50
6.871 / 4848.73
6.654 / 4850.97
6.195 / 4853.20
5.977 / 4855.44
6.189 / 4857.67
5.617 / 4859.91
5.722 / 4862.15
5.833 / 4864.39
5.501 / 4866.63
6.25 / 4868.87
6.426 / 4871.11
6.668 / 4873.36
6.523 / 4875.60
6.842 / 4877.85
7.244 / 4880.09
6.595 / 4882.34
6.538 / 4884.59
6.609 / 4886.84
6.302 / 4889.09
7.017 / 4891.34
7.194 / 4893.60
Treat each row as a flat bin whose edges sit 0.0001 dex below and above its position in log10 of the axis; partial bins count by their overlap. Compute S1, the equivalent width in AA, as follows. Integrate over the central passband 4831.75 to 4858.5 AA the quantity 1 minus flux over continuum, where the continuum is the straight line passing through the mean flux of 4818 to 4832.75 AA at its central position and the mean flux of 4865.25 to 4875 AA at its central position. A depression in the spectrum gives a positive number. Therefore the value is 0.7 AA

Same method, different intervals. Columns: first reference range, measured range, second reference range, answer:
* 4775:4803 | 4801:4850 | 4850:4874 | -4.4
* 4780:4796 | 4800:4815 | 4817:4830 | 0.2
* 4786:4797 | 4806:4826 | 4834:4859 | -1.6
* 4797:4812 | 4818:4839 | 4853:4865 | -2.2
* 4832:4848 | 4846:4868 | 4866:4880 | 1.9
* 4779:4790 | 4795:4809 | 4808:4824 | 0.0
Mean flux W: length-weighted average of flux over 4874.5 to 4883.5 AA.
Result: 6.8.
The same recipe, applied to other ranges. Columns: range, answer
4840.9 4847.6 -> 6.57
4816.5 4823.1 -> 7.67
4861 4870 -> 5.83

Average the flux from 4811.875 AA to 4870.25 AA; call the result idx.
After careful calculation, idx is 6.75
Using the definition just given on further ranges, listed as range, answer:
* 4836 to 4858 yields 6.62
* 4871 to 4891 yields 6.66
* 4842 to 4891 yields 6.39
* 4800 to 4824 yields 7.33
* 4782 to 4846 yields 7.14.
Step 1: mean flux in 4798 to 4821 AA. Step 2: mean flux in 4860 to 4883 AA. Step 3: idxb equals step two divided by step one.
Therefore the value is 0.9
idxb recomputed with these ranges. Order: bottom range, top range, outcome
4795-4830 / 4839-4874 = 0.86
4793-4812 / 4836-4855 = 0.93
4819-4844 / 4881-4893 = 0.92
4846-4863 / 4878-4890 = 1.07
